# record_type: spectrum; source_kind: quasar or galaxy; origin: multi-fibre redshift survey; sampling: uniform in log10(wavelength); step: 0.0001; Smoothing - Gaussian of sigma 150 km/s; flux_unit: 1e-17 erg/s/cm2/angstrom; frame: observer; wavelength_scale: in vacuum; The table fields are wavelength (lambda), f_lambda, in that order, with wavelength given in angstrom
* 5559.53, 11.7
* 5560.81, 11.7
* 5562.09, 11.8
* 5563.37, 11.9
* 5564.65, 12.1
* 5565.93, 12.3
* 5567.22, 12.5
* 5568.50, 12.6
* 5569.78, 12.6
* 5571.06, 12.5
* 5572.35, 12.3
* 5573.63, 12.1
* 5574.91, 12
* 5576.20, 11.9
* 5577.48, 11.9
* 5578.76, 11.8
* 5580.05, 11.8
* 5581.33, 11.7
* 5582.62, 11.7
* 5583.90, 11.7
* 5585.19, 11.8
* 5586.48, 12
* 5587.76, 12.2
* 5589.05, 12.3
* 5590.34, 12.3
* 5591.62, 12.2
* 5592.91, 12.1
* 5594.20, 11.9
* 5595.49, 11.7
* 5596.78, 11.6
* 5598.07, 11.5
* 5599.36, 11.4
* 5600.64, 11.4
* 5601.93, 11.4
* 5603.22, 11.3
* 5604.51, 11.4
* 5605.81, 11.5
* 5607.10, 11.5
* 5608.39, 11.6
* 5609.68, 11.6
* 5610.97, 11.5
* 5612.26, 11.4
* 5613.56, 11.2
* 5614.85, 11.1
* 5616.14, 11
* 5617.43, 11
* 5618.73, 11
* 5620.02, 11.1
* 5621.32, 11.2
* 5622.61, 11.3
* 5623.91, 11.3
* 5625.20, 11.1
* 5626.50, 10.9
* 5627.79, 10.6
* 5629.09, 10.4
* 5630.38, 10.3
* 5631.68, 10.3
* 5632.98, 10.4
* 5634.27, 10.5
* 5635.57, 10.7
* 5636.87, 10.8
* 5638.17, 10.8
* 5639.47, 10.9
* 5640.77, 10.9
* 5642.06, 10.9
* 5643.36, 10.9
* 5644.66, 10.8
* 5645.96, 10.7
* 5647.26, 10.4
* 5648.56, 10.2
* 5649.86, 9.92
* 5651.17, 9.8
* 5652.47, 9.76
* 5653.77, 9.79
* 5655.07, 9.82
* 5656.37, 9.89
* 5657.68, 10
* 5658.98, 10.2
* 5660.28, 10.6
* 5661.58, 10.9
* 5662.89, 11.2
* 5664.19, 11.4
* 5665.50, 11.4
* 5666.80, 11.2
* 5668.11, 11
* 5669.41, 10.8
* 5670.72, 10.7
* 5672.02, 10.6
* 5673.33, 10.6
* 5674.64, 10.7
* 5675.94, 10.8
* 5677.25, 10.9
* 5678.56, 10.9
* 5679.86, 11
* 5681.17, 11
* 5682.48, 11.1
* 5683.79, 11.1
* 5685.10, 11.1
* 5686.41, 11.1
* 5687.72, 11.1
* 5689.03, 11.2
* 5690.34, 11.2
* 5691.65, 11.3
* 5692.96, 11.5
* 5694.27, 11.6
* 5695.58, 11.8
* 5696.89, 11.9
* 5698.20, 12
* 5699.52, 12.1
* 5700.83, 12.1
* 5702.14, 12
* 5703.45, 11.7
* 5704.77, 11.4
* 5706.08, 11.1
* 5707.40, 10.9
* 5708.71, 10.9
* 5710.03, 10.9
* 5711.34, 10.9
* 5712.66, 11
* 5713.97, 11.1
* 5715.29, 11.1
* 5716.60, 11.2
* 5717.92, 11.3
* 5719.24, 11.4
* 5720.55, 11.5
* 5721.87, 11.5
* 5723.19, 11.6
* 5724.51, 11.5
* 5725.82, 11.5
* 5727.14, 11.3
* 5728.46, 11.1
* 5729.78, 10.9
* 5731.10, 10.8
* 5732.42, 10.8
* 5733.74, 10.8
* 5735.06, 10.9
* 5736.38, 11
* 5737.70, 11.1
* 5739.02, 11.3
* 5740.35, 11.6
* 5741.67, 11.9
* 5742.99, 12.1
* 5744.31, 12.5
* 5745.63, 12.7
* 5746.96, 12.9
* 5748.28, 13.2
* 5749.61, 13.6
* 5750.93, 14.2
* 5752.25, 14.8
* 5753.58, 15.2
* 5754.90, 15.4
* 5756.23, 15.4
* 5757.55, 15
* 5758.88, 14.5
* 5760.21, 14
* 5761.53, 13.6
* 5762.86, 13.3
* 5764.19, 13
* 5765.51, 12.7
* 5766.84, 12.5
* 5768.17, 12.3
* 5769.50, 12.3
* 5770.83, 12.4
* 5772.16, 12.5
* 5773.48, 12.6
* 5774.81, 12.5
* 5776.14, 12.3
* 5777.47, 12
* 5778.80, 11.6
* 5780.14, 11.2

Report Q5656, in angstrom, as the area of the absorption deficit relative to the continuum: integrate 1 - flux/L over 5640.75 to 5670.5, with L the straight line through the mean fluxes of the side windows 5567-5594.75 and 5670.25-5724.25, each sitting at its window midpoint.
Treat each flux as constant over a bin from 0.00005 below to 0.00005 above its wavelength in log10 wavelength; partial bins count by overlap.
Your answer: 2.6 angstrom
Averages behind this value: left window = 12.1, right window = 11.2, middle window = 10.5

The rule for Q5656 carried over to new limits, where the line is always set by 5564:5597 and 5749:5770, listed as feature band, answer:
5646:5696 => 8.5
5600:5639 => 4.4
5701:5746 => 7.3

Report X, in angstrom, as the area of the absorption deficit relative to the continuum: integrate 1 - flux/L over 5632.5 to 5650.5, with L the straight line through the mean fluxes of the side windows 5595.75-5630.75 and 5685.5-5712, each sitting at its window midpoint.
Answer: 1.0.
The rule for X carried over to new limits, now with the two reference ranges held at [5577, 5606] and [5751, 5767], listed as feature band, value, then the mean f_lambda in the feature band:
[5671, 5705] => 4.8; 11.3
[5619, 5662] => 6.6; 10.6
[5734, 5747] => 2.0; 11.7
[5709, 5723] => 2.4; 11.2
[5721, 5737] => 3.0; 11.1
